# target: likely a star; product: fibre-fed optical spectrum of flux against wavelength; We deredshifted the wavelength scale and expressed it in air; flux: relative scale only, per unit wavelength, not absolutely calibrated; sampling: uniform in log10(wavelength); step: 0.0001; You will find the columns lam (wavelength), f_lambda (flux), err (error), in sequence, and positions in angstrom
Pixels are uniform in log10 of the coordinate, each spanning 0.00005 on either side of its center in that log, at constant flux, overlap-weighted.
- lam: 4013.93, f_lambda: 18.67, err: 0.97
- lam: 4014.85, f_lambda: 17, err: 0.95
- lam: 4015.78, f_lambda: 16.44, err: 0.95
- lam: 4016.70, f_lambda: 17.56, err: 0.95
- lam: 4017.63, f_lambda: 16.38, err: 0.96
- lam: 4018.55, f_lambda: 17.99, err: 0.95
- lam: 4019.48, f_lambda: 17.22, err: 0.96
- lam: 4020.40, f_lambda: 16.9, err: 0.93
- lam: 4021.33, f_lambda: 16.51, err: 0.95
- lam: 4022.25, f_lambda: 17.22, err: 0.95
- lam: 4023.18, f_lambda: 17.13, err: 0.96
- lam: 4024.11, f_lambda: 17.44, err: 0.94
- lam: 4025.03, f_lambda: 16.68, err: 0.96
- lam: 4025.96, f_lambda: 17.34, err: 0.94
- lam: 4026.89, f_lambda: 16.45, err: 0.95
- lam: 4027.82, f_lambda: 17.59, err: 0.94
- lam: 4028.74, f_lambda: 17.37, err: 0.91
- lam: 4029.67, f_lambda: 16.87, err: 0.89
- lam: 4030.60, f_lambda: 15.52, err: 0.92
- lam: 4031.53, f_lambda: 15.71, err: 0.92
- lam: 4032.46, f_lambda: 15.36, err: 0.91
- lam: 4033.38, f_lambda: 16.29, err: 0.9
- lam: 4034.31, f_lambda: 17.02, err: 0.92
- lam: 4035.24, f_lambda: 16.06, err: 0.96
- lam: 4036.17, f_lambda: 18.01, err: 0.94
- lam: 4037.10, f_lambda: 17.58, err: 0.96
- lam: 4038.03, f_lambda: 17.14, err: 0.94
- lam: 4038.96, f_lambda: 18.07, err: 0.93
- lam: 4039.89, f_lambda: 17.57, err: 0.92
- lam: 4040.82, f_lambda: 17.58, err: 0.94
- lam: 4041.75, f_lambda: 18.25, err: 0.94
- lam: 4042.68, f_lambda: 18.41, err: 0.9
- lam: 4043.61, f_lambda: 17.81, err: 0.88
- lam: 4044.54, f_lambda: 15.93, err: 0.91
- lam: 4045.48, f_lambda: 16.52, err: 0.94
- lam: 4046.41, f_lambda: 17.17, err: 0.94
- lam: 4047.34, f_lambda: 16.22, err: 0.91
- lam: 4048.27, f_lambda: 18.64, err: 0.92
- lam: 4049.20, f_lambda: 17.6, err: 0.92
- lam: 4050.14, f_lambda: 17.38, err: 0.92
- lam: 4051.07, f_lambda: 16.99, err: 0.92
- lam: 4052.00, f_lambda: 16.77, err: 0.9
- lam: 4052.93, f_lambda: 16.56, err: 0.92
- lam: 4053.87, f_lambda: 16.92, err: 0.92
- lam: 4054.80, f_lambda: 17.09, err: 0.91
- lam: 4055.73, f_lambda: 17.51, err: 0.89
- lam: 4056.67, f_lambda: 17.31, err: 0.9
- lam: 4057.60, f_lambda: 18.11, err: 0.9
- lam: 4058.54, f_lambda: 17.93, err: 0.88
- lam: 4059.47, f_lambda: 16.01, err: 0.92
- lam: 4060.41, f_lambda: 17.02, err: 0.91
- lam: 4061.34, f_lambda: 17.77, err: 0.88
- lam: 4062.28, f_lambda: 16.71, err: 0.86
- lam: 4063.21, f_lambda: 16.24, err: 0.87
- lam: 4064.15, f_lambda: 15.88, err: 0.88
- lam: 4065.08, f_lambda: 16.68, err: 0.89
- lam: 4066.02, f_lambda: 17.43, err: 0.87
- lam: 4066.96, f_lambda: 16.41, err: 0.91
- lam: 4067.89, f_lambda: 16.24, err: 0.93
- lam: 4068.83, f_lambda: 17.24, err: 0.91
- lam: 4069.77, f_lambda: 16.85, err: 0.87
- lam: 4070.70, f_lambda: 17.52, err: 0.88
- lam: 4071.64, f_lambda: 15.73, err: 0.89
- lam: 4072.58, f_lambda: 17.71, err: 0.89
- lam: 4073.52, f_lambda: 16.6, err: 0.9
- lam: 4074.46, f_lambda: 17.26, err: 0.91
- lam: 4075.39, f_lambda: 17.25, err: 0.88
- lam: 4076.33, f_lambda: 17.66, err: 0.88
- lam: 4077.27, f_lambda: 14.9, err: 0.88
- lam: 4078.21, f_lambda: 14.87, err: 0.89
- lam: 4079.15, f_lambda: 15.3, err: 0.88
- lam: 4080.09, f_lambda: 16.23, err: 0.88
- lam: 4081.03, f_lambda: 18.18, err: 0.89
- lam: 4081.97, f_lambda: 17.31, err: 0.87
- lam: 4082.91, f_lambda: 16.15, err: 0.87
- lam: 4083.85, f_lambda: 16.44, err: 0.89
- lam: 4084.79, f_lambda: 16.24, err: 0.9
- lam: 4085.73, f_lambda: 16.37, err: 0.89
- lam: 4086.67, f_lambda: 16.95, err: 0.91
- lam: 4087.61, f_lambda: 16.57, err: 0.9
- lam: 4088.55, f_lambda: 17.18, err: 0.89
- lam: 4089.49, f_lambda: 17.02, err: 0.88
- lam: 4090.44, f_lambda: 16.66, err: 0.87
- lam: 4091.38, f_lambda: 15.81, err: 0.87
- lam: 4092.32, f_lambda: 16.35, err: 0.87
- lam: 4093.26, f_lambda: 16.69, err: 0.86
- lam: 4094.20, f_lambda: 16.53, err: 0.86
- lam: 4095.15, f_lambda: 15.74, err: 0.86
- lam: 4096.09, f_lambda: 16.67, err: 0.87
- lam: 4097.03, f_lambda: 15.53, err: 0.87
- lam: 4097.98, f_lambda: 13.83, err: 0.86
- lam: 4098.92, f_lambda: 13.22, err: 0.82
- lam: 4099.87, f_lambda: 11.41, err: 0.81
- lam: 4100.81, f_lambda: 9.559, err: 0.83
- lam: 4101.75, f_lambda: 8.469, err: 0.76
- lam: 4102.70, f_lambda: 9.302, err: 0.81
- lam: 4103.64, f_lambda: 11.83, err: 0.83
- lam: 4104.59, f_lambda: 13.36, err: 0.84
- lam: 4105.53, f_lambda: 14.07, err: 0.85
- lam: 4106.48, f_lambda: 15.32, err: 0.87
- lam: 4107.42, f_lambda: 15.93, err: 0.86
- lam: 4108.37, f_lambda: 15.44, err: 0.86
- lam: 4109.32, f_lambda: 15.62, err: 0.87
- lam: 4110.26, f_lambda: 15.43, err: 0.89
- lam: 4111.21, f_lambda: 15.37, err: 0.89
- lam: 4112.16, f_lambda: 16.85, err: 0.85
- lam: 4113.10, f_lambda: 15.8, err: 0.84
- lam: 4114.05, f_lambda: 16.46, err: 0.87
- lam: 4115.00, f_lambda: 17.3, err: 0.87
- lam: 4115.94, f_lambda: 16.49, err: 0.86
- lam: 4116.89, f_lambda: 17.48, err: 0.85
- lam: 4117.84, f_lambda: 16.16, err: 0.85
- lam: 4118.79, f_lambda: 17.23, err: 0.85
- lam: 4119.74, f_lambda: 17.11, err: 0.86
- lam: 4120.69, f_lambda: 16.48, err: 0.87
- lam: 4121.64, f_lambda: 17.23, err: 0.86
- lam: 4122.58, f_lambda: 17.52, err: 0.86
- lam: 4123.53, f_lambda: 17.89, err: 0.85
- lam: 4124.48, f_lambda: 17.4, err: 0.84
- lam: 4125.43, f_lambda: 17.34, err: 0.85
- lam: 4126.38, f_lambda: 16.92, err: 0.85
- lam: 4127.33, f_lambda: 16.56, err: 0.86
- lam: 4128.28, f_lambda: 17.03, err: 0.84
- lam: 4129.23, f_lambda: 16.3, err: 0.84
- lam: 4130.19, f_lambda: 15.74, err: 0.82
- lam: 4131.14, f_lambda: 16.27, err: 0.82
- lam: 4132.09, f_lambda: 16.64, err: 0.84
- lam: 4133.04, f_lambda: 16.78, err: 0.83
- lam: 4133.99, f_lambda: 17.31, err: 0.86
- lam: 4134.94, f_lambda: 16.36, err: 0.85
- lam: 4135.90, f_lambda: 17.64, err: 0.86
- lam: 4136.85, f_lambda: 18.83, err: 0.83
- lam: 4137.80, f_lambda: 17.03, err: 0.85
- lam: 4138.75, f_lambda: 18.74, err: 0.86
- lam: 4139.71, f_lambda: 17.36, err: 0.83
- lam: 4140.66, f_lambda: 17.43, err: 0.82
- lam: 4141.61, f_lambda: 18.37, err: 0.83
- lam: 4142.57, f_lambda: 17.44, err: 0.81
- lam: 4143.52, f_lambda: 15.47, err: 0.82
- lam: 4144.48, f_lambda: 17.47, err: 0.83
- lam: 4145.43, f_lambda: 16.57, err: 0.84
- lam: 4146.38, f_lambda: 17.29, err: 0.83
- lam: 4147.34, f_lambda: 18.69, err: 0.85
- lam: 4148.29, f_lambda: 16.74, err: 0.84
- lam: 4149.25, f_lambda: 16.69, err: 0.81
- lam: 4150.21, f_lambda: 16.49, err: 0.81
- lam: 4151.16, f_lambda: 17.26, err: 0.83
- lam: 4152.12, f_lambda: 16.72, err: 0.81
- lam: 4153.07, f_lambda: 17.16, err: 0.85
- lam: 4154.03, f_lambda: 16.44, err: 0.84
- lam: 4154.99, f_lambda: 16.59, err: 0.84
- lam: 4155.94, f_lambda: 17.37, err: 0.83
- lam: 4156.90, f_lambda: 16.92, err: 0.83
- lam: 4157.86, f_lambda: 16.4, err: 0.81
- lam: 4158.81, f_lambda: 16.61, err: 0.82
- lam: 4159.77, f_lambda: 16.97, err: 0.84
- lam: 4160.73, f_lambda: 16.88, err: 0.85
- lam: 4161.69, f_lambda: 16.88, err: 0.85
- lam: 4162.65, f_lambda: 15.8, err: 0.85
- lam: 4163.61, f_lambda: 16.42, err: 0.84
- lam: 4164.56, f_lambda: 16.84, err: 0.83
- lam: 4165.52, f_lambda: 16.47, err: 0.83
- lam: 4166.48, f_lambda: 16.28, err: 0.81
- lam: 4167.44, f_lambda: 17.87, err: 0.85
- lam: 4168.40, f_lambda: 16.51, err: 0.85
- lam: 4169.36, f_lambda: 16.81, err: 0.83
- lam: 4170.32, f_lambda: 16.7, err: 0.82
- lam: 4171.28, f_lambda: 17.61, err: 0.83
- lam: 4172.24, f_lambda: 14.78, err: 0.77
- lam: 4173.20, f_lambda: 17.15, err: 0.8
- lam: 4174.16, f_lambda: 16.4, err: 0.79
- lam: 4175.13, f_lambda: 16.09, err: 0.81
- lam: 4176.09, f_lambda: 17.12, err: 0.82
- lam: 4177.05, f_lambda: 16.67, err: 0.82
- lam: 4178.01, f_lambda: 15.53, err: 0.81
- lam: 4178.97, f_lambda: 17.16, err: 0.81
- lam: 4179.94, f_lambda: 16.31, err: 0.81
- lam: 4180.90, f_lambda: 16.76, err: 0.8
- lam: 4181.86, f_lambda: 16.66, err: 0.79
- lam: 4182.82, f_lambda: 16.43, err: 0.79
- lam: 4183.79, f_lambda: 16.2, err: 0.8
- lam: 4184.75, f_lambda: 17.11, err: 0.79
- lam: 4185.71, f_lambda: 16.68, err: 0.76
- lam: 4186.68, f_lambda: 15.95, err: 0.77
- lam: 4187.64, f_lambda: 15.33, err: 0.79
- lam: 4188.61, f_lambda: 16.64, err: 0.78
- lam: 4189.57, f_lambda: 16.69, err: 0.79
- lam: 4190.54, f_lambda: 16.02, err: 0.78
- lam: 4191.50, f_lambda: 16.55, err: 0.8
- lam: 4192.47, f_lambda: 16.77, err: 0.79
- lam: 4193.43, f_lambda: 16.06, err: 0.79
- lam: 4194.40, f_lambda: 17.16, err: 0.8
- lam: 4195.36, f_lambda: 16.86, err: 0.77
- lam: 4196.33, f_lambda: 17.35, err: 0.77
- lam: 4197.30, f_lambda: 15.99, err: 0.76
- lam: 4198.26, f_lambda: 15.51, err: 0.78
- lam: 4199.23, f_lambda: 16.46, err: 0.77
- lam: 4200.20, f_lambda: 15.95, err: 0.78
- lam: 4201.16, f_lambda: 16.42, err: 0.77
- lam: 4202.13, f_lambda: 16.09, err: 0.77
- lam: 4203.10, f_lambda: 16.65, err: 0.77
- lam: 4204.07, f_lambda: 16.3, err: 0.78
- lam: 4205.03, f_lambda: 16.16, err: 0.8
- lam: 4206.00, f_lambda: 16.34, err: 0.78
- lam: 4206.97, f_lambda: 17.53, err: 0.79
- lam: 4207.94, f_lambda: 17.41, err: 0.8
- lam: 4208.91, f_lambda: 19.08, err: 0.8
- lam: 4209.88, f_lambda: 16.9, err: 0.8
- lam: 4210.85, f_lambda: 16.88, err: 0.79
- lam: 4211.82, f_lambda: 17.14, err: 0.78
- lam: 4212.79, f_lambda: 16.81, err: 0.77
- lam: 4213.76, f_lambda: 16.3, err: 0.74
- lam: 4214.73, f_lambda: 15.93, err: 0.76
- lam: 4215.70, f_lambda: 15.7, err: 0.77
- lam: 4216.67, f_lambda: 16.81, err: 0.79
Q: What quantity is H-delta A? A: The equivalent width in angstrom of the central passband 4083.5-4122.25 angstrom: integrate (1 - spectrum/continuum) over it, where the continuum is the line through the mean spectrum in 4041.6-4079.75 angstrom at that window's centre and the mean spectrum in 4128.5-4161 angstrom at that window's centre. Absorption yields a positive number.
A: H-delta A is 3.7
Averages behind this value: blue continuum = 16.9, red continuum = 17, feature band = 15.4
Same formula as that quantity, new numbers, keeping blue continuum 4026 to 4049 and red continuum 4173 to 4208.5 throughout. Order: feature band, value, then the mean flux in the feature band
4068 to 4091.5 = 0.4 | 16.6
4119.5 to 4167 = -0.9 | 17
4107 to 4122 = 0.3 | 16.4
